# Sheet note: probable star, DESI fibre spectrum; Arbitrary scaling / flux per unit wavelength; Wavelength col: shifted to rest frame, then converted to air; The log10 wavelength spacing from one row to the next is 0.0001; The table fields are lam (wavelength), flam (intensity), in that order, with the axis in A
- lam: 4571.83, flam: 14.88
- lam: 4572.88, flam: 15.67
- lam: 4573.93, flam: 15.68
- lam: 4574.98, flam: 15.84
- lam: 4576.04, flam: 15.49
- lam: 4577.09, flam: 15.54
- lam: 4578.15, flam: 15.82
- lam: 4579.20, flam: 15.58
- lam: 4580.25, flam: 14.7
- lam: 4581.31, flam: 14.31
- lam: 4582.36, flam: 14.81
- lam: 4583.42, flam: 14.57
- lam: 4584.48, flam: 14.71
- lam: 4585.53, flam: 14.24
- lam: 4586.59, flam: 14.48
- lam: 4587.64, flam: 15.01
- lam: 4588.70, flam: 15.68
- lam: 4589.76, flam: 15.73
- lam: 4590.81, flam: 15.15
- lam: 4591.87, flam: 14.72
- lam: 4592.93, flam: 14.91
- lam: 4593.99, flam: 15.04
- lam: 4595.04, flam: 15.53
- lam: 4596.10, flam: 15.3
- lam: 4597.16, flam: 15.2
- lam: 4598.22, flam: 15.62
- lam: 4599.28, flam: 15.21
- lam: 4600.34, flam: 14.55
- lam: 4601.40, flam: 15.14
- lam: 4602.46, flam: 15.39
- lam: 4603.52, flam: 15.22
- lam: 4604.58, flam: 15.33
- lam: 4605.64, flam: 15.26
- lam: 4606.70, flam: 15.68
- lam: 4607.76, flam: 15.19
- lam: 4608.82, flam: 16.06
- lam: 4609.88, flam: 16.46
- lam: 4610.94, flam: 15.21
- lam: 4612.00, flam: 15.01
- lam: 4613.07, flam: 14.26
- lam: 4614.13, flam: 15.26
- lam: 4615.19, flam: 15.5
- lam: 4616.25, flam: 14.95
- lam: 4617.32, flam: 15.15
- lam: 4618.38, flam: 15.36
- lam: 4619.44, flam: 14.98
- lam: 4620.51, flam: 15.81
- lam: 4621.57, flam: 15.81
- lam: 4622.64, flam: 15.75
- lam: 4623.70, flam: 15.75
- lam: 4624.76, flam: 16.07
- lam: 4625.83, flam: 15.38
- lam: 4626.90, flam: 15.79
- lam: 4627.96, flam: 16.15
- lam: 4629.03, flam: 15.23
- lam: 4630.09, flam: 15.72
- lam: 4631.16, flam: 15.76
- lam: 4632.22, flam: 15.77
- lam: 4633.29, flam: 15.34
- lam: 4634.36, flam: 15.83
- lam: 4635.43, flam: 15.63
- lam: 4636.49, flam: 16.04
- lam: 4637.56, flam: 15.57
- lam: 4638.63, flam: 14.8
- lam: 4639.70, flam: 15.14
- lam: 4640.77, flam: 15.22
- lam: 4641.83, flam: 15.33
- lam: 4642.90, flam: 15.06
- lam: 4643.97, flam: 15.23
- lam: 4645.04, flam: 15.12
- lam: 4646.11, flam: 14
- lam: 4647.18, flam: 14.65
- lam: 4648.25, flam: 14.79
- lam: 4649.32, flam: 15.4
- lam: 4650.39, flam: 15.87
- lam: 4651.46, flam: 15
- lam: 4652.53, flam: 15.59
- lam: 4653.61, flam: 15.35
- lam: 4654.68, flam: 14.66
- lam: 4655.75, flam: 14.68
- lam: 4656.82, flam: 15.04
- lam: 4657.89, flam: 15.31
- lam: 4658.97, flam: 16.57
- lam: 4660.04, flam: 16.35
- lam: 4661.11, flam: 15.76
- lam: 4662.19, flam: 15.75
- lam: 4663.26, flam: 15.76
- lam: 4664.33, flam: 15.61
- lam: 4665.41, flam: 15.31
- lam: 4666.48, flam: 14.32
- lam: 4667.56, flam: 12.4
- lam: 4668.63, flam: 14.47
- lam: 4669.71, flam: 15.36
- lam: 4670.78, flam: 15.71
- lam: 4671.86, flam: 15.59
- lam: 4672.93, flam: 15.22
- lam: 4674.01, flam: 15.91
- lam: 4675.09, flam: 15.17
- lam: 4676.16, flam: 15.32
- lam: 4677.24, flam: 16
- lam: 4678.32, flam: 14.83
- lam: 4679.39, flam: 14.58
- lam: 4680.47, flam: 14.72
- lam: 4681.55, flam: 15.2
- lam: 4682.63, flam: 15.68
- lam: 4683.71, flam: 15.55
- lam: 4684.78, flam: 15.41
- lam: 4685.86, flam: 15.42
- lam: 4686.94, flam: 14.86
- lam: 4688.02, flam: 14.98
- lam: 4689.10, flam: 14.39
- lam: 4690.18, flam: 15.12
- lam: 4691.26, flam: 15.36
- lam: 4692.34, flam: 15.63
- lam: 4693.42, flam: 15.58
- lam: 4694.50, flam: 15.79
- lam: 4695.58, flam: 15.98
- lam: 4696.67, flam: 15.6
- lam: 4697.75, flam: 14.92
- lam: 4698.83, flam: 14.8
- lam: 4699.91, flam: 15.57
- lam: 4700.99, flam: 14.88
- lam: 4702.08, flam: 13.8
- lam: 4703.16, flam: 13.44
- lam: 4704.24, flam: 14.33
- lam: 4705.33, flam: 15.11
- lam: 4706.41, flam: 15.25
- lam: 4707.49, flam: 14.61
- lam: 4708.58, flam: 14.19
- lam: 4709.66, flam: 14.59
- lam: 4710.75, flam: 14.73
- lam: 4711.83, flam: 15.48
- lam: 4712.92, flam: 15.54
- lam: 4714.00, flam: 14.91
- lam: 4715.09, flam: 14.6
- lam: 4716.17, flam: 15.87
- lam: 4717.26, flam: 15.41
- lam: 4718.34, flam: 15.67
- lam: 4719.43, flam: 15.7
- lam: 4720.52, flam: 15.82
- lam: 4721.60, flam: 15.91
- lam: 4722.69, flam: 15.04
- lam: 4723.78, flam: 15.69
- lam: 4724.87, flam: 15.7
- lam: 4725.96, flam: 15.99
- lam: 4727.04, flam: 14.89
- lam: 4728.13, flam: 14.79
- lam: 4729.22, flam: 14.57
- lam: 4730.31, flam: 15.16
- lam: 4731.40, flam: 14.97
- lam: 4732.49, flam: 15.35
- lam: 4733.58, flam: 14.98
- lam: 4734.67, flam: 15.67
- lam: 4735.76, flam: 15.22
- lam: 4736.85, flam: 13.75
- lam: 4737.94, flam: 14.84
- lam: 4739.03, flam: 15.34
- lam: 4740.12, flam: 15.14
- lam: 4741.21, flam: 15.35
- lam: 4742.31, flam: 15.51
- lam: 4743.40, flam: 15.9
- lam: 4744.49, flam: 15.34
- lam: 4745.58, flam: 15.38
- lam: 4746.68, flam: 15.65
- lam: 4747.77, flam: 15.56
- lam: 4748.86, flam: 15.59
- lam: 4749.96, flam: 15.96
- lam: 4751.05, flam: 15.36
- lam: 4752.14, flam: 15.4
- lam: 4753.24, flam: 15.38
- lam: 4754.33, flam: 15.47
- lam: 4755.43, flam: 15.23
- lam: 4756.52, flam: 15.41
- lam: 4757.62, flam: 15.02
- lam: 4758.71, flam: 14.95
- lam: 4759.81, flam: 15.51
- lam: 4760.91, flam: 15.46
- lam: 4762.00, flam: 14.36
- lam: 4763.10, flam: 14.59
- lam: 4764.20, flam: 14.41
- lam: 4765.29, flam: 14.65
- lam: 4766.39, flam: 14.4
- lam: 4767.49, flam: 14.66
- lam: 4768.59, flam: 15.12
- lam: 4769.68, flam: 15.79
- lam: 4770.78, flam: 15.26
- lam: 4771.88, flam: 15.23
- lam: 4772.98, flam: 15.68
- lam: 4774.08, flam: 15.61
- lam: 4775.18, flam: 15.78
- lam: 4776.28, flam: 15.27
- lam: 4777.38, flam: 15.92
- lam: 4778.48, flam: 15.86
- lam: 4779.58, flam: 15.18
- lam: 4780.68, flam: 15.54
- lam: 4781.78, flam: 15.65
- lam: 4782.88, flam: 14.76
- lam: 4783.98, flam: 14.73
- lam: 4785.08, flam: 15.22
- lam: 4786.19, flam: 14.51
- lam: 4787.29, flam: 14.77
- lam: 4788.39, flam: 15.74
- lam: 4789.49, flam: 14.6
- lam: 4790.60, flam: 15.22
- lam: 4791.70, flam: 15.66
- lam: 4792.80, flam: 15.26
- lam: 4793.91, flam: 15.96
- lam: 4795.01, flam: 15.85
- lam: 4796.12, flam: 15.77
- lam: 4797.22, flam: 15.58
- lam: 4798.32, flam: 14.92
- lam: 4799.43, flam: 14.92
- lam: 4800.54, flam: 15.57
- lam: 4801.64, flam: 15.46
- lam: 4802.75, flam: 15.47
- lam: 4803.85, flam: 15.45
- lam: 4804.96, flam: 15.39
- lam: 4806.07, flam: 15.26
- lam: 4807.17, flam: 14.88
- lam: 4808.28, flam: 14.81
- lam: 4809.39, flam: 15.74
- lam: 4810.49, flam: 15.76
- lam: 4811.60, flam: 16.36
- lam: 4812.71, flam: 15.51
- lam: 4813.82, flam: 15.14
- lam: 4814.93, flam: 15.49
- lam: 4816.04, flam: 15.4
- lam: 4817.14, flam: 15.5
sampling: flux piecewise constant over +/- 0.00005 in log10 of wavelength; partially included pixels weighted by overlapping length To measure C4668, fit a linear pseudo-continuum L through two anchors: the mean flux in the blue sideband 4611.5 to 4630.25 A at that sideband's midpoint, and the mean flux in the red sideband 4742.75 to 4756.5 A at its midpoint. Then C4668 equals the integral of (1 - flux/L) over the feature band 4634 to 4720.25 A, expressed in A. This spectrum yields 1.66 A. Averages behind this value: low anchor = 15.4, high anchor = 15.5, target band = 15.2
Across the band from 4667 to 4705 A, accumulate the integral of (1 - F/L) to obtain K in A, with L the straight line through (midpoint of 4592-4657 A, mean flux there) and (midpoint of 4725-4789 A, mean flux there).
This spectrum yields 0.5 A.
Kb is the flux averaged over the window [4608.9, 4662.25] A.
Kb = 15.4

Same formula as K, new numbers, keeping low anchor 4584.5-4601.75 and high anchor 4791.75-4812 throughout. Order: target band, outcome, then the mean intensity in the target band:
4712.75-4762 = 0.1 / 15.3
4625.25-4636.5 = -0.4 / 15.7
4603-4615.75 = -0.2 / 15.4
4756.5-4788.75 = 0.5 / 15.2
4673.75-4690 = 0.1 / 15.2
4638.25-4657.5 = 0.2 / 15.1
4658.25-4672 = -0.1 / 15.3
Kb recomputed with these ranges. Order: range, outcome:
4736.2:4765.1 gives 15.2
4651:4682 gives 15.2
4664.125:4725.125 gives 15.1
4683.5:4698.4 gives 15.3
